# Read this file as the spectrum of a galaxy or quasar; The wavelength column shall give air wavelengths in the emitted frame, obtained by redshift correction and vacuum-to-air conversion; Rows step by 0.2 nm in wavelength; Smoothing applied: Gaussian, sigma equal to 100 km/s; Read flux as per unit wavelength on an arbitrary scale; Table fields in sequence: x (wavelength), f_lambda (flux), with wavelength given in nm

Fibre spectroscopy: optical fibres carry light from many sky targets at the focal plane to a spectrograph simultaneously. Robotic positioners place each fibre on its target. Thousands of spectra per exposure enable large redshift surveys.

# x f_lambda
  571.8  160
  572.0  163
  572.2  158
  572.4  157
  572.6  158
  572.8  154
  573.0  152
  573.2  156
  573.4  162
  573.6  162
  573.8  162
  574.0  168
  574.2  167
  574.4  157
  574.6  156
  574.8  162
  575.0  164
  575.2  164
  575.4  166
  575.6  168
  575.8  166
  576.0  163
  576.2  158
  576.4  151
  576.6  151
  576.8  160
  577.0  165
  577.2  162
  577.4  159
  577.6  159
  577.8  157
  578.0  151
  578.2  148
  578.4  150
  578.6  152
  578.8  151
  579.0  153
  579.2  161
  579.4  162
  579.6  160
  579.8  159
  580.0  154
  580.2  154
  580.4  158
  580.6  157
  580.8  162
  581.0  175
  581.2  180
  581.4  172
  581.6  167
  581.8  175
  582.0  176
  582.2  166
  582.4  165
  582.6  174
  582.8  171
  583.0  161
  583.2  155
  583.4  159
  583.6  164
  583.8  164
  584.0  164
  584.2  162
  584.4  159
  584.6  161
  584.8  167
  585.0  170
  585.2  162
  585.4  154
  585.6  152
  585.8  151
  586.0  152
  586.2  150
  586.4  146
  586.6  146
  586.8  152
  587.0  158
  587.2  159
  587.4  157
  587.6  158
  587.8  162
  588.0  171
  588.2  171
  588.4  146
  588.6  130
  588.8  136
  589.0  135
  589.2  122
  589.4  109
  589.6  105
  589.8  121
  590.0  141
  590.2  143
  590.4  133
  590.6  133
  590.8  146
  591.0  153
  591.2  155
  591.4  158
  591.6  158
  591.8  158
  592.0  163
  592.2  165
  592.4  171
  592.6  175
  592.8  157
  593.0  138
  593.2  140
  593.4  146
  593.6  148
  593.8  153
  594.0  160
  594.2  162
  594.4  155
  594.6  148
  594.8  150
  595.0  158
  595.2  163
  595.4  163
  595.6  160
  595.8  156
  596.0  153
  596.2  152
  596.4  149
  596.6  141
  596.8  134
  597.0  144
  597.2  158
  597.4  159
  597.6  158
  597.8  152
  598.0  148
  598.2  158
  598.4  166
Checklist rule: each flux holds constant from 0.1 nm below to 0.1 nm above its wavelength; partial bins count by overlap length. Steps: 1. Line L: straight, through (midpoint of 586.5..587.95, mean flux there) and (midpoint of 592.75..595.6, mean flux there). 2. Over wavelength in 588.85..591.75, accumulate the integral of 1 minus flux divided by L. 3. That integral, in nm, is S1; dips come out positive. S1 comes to 0.34 nm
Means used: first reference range 157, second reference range 153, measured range 137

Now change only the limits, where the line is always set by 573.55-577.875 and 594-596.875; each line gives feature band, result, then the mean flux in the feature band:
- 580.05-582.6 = -0.132 nm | 167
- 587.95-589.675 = 0.228 nm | 136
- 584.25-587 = 0.029 nm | 156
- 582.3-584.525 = -0.073 nm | 163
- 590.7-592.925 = -0.068 nm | 160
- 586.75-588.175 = -0.034 nm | 160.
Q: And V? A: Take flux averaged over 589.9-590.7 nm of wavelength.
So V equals 138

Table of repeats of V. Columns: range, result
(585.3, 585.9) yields 152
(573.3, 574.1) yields 163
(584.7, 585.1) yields 168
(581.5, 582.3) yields 171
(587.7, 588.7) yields 156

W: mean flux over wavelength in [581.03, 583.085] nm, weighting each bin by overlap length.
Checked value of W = 171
